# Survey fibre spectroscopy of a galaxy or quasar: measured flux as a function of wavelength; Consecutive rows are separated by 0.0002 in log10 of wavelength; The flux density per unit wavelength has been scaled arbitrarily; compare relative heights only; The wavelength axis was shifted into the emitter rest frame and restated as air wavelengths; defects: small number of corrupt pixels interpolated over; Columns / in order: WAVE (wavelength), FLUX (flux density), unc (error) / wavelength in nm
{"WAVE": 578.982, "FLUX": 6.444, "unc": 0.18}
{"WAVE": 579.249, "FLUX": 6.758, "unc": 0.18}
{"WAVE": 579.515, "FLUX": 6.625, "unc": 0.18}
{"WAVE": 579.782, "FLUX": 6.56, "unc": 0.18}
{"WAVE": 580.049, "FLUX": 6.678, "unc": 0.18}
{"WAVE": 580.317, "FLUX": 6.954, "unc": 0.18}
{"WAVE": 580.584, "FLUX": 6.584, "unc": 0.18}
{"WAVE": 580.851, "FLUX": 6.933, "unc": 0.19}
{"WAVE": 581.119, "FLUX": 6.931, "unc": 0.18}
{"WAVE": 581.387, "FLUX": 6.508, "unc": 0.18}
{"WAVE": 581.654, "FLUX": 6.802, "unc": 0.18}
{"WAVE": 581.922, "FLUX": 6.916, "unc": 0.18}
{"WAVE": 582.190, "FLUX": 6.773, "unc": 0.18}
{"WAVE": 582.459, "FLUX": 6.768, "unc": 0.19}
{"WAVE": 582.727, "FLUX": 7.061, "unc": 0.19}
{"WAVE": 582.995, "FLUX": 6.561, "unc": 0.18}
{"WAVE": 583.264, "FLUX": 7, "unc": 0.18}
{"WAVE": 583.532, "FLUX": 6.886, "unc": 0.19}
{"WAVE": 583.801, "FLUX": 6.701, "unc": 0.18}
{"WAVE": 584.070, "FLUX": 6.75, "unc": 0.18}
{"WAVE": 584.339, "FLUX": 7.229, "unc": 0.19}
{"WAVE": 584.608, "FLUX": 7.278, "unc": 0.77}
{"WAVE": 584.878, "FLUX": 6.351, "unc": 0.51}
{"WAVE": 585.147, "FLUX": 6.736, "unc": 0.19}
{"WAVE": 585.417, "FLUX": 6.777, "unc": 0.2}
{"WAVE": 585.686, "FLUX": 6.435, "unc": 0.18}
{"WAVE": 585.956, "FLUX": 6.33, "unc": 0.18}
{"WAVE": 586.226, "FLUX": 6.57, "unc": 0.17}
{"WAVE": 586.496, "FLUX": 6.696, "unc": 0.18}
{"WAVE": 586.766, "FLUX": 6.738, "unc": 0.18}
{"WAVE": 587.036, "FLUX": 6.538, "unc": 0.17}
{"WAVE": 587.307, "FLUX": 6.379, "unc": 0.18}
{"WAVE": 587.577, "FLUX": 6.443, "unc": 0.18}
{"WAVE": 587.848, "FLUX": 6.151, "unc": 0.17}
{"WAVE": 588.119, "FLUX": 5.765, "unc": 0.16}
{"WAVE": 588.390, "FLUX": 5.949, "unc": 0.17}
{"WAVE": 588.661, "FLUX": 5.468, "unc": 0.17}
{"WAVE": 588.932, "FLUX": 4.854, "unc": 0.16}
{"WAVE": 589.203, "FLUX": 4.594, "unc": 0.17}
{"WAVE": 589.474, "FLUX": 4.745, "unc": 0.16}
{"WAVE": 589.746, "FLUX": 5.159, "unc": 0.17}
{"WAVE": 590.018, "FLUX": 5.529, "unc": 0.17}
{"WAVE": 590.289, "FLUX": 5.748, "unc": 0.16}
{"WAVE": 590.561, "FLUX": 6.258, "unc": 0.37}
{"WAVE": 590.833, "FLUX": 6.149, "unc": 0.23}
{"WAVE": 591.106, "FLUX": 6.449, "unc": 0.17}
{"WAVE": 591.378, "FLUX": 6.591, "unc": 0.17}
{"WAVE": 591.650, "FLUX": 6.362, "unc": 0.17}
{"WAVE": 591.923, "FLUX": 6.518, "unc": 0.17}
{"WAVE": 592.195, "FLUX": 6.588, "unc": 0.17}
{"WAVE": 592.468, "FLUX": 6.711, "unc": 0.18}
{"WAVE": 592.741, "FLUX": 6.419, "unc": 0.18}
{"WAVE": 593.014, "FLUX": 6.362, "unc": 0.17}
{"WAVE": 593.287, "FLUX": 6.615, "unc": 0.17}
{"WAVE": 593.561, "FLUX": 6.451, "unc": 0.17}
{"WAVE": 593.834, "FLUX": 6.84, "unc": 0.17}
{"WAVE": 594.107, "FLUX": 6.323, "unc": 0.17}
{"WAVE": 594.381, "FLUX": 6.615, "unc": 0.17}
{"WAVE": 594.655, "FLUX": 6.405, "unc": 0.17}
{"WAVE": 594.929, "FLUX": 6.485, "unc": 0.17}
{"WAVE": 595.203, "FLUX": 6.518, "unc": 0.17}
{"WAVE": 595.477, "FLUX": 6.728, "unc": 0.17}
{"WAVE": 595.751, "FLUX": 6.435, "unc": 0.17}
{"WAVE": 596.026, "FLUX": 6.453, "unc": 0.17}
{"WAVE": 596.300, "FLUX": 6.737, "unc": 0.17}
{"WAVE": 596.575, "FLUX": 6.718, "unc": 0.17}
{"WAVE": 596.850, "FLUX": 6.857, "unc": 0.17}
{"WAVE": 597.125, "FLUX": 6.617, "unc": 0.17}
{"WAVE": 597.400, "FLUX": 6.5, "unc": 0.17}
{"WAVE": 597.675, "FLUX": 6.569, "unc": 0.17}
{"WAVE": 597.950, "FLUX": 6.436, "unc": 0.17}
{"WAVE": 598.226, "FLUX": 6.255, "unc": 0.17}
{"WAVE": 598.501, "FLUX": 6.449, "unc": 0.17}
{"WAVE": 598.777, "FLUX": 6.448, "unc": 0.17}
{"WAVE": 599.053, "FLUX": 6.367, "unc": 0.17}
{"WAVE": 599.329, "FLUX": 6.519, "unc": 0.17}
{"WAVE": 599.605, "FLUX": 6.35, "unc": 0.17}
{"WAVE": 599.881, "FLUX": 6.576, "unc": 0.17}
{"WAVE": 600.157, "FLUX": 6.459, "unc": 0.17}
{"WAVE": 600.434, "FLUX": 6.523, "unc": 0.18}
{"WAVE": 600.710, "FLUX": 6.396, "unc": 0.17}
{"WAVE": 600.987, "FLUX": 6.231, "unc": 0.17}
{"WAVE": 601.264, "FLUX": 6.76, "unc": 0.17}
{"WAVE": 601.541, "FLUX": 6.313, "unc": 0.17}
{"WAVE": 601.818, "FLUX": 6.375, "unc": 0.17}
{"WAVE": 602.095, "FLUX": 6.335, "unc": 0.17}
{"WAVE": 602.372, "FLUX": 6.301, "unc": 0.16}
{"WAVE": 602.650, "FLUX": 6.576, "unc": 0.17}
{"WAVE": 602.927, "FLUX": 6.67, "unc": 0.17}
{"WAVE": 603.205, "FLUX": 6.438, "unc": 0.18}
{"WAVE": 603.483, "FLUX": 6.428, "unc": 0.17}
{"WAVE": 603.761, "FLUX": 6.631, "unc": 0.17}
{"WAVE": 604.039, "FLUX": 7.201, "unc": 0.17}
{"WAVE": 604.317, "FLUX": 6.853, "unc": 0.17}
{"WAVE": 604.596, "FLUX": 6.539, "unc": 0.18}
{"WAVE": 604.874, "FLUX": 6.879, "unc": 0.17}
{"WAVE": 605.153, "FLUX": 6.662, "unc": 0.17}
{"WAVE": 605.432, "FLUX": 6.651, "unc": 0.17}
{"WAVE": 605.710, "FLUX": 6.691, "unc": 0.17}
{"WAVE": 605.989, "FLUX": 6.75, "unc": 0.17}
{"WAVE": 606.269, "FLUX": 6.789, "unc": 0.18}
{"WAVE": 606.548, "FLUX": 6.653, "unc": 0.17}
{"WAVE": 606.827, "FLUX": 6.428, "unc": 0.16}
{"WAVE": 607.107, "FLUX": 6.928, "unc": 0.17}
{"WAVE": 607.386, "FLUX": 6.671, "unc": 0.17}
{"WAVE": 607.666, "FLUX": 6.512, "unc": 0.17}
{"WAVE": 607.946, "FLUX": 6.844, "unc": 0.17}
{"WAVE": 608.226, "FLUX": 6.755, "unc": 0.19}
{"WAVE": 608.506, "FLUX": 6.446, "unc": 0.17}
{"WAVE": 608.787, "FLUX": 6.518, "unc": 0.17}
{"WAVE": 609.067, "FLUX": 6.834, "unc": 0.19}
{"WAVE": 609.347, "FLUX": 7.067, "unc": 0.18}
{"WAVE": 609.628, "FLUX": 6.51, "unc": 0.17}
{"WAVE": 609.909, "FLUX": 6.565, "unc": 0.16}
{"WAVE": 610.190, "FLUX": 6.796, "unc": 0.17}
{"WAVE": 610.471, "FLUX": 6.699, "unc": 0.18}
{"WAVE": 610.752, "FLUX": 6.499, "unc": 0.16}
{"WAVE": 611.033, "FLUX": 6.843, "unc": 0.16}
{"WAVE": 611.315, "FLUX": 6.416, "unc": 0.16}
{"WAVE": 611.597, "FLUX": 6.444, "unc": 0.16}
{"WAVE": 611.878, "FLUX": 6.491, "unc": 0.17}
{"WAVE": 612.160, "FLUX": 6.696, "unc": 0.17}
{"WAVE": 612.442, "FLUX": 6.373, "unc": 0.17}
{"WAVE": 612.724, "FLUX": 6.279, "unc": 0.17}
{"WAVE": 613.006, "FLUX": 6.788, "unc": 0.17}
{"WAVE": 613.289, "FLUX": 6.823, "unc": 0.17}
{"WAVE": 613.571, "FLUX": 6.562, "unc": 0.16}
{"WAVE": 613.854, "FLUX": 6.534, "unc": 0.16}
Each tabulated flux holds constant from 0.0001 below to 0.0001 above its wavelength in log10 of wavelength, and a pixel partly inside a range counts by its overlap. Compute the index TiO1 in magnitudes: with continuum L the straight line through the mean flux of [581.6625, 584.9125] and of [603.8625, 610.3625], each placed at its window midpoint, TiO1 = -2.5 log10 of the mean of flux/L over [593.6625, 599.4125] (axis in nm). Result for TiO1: 0.04 mag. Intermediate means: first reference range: 6.87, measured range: 6.54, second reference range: 6.72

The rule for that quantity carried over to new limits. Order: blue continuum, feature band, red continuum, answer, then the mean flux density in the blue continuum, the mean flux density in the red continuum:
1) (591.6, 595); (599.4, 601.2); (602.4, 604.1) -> 0.024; 6.52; 6.61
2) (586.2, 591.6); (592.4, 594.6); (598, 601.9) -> -0.067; 5.93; 6.43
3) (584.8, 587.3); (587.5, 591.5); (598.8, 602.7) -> 0.147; 6.57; 6.43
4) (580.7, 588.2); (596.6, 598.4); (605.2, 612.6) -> 0.019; 6.68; 6.65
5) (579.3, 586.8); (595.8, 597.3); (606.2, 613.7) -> 0.007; 6.76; 6.64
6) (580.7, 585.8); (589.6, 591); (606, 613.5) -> 0.172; 6.81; 6.64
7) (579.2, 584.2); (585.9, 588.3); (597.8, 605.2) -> 0.052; 6.78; 6.52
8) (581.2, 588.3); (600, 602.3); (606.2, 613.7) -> 0.037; 6.66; 6.64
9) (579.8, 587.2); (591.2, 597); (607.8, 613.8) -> 0.024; 6.75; 6.63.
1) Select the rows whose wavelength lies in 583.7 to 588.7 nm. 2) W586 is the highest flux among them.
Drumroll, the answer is 7.278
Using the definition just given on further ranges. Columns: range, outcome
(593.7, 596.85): 6.857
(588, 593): 6.711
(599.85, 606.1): 7.201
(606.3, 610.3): 7.067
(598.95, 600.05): 6.576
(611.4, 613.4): 6.823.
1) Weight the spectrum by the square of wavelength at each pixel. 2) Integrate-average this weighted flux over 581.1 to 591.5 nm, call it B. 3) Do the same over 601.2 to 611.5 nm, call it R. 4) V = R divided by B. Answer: 1.12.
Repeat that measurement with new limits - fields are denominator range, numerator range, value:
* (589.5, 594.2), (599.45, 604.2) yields 1.07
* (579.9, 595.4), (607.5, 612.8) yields 1.11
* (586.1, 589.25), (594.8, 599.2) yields 1.12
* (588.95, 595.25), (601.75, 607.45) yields 1.12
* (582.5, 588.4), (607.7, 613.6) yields 1.09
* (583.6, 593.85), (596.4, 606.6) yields 1.09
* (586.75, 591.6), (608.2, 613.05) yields 1.21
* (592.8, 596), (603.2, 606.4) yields 1.07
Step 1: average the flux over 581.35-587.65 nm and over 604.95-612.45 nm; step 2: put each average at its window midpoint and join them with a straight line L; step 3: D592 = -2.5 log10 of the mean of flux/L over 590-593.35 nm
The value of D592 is 0.06 mag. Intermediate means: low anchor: 6.72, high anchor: 6.66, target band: 6.35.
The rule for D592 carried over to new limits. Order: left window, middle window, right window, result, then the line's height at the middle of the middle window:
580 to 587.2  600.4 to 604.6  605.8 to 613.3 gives 0.02 mag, 6.67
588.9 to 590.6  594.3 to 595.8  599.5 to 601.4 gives -0.12 mag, 5.85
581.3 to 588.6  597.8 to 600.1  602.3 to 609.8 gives 0.04 mag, 6.66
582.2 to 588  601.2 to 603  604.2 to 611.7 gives 0.04 mag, 6.68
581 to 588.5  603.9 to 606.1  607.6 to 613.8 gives -0.02 mag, 6.63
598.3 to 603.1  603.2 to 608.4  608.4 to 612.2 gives -0.03 mag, 6.54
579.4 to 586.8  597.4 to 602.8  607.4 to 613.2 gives 0.04 mag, 6.67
